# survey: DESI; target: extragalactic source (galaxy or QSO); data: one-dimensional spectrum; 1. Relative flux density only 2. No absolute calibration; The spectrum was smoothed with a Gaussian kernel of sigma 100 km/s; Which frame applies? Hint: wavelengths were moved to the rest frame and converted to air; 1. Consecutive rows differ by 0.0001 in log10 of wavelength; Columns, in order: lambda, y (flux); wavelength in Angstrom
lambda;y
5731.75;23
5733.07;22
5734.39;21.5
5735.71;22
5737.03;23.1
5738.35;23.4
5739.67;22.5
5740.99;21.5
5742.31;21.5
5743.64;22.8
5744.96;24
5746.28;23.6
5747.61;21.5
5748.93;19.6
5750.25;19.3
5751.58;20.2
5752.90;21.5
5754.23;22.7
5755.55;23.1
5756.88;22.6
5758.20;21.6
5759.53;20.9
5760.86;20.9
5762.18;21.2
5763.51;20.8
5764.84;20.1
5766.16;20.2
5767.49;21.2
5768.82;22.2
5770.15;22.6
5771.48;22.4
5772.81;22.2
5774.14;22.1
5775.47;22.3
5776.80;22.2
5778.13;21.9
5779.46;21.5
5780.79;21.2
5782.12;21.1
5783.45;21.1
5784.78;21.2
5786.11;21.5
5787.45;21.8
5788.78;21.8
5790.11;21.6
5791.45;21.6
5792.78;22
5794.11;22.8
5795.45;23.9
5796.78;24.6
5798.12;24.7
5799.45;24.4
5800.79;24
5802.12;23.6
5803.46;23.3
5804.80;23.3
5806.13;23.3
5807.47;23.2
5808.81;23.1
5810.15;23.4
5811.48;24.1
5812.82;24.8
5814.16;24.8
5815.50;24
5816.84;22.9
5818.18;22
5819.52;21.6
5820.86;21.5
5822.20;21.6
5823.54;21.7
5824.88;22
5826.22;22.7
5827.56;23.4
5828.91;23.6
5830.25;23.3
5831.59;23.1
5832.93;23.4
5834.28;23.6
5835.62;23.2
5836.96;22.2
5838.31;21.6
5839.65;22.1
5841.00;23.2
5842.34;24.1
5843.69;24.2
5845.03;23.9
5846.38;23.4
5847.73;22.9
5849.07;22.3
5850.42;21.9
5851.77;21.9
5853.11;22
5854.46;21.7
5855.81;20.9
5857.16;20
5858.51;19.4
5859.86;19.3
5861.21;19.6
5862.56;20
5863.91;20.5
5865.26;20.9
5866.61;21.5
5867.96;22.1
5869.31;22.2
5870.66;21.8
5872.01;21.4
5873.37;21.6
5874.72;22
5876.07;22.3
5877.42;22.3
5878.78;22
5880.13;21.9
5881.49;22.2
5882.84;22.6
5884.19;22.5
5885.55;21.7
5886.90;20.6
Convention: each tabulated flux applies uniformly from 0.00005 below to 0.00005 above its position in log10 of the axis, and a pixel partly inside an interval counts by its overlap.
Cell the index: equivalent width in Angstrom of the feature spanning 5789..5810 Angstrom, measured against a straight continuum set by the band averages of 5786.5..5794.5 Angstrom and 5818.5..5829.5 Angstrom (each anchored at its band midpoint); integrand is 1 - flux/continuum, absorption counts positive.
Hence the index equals -1.22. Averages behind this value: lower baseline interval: 21.9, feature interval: 23.3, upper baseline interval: 22.2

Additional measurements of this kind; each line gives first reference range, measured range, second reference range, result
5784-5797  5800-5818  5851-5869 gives -1.5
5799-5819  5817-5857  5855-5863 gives -2.0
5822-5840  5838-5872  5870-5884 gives 1.0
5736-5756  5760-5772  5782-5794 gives 0.3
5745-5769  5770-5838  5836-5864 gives -3.6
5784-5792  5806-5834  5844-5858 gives -1.5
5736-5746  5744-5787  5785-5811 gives 2.4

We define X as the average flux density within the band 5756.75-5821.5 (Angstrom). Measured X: 22.4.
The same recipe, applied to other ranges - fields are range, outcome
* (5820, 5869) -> 22.1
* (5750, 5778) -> 21.6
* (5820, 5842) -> 22.7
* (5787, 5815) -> 23.4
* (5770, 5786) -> 21.8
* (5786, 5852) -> 23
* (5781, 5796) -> 21.8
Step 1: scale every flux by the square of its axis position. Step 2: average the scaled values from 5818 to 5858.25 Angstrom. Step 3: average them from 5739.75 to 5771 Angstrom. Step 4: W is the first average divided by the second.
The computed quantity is 1.07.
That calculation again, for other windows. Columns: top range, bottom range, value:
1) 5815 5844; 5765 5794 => 1.07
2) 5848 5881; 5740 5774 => 1.02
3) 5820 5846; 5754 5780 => 1.08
